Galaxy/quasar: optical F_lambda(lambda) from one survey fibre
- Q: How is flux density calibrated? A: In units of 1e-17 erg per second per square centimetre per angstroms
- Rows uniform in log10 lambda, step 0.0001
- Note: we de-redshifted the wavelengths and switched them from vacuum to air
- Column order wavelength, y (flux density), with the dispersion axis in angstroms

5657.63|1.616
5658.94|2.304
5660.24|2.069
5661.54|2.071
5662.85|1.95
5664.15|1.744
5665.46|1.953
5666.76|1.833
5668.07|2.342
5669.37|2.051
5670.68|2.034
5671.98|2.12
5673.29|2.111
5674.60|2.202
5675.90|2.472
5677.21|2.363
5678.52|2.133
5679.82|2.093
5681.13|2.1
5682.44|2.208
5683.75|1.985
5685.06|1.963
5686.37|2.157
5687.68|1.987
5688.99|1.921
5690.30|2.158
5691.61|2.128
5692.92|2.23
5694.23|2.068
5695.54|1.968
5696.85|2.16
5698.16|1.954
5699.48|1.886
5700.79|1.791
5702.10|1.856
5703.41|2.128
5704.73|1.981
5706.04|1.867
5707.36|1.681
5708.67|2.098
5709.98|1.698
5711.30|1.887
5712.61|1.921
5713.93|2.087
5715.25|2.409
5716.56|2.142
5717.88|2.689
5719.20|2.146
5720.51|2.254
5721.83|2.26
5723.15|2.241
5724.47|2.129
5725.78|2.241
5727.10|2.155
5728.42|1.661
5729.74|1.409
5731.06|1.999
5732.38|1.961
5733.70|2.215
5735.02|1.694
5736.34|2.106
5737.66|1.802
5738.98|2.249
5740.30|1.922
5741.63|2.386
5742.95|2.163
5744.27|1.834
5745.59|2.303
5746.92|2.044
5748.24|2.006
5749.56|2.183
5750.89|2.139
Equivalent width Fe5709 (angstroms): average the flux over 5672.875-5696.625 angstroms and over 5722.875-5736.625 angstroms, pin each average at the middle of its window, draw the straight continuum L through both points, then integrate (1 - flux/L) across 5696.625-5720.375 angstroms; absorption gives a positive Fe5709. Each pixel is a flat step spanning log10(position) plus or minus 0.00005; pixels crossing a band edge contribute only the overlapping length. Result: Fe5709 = 0.22 angstroms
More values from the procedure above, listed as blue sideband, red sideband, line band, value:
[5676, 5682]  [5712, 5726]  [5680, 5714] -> 3.4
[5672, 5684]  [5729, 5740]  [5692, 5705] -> 0.5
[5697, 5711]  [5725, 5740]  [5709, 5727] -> -2.2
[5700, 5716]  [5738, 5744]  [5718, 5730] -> -0.4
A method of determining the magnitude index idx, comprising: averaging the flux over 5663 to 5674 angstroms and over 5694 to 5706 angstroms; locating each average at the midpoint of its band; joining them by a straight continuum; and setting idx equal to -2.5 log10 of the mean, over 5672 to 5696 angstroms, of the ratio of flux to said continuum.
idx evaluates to -0.07 mag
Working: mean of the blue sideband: 2.02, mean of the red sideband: 1.97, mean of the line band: 2.13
